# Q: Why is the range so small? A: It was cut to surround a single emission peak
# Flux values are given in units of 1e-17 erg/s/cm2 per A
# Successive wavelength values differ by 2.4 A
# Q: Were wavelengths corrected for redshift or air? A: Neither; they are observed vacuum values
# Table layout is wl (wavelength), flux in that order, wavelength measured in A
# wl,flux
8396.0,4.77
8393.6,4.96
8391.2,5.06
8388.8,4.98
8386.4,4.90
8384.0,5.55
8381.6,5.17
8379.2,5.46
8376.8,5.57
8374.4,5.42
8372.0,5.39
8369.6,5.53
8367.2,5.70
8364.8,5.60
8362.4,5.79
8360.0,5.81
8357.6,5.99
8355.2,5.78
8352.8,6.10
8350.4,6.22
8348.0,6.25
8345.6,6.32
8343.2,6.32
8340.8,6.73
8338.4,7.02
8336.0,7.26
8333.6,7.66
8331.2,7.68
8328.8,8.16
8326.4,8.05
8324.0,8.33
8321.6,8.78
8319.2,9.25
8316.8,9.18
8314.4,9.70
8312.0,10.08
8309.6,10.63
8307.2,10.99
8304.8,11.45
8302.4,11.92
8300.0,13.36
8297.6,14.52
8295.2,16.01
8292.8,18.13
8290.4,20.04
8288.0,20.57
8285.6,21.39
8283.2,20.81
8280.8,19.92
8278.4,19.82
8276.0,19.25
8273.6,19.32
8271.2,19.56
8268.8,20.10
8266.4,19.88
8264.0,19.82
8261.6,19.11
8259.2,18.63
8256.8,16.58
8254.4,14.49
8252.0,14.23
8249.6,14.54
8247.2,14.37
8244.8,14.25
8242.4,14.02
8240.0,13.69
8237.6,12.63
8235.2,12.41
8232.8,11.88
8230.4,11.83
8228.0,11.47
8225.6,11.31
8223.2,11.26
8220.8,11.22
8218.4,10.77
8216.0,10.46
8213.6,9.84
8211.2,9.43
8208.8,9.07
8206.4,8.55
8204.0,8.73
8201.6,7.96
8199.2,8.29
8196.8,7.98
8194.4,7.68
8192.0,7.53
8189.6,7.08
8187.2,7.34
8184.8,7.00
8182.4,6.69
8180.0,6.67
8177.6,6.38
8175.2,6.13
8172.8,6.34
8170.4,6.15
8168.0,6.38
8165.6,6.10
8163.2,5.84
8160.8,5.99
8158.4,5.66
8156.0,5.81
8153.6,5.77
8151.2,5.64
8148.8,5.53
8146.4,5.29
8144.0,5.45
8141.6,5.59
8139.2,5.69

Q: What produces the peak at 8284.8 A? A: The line [N II]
